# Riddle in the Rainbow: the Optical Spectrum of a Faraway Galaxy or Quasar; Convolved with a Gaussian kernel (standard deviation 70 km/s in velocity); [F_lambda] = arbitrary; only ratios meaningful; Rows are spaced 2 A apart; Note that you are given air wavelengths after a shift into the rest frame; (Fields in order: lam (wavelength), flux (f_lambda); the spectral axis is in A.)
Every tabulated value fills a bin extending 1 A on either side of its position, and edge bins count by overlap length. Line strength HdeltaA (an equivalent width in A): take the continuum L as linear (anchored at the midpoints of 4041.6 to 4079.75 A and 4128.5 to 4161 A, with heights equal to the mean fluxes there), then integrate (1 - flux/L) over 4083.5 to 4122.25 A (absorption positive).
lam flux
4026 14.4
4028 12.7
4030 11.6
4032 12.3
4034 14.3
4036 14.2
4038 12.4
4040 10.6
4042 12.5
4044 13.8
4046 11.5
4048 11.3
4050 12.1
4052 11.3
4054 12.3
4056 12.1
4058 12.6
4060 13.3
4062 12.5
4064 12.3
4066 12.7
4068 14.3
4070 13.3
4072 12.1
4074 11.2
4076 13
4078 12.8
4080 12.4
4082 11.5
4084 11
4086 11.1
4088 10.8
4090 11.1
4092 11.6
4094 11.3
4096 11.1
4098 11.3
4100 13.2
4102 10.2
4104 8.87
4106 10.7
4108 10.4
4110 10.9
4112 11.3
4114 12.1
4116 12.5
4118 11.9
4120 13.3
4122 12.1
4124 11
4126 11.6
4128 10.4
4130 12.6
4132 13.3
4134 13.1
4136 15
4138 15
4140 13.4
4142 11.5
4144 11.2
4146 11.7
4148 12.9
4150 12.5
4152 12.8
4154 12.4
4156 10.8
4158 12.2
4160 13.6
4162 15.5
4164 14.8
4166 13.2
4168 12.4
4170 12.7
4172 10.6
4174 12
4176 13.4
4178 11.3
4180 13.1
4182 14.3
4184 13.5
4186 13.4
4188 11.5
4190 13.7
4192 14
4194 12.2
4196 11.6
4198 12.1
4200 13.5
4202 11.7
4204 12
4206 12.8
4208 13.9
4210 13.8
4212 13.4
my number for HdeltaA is 3.90 A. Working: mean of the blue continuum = 12.5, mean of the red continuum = 12.7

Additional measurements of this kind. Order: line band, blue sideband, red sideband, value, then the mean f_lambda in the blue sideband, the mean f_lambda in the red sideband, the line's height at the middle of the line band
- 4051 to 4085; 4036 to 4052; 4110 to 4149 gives -0.6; 12.1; 12.4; 12.2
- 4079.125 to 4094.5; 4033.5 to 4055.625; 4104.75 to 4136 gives 1.0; 12.3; 11.9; 12.1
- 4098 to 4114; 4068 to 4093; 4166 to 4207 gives 1.6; 11.9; 12.6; 12.1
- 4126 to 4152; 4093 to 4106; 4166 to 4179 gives -2.4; 11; 12.2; 11.6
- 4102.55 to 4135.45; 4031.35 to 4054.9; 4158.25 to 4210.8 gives 2.7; 12.4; 12.9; 12.7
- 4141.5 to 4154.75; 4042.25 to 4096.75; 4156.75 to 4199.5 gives 0.5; 12.1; 12.9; 12.7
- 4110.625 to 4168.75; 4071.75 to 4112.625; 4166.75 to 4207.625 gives -3.1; 11.3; 12.6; 12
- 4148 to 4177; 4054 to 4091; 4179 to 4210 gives -0.1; 12.2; 12.9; 12.7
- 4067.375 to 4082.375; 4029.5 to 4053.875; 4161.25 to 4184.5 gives -0.1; 12.3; 13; 12.5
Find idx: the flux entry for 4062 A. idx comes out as 12.5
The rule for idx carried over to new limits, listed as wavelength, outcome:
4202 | 11.7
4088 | 10.8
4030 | 11.6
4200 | 13.5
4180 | 13.1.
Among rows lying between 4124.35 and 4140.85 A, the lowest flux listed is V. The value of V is 10.4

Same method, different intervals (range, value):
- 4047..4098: 10.8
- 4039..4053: 10.6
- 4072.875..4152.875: 8.87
